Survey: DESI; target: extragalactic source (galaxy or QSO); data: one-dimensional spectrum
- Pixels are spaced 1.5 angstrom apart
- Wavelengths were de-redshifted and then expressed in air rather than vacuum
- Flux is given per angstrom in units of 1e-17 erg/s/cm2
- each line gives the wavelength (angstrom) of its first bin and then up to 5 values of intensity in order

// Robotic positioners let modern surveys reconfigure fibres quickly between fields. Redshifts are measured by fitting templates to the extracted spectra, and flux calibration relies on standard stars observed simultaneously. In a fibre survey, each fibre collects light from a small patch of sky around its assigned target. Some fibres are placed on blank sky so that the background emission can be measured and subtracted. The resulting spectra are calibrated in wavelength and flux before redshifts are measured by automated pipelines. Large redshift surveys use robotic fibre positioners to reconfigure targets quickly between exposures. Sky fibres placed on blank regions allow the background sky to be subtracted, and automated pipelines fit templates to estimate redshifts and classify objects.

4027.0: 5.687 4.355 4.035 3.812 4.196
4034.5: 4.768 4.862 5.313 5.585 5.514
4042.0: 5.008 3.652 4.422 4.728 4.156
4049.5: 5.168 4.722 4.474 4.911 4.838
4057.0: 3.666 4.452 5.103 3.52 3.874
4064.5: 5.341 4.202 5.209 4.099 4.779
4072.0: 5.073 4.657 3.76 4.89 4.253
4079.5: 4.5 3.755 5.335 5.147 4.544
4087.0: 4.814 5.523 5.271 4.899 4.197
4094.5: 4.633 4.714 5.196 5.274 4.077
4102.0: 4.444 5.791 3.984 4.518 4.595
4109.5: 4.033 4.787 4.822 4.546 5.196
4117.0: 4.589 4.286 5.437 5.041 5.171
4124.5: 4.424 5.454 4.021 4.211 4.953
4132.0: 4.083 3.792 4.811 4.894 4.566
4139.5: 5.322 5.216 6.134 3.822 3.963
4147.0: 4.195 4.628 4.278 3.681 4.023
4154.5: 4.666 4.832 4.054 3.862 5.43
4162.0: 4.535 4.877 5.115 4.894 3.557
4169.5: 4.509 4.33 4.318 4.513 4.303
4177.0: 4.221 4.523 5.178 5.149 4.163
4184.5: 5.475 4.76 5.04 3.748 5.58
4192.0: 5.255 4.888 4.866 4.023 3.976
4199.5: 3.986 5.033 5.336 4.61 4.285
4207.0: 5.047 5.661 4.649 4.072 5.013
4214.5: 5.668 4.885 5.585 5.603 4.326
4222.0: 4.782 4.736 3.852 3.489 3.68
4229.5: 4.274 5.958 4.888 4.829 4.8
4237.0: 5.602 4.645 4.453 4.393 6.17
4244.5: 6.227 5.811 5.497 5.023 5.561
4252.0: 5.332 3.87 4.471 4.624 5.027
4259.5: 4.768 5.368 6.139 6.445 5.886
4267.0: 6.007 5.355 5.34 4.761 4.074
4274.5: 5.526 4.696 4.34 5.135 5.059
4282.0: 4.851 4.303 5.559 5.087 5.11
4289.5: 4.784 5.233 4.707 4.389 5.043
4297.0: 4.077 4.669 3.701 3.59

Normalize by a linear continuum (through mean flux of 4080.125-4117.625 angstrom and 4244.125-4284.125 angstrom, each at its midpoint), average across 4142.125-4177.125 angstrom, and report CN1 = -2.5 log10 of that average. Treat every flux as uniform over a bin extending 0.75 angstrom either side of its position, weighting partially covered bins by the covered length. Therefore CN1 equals 0.11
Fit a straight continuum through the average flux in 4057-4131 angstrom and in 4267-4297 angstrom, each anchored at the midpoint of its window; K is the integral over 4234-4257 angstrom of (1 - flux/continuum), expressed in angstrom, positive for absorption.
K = -1.1 angstrom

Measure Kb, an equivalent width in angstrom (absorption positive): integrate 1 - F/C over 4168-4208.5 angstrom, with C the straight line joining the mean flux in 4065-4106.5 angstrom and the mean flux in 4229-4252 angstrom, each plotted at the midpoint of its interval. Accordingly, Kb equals 3.1 angstrom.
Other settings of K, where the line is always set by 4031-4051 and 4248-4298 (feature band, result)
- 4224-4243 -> 1.3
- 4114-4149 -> 1.0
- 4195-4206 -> 1.0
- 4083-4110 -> 0.1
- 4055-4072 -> 0.9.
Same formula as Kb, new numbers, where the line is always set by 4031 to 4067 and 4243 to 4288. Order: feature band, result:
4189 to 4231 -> 2.72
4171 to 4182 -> 0.85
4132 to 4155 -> 1.63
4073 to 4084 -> 0.45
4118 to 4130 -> 0.10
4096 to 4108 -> 0.02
